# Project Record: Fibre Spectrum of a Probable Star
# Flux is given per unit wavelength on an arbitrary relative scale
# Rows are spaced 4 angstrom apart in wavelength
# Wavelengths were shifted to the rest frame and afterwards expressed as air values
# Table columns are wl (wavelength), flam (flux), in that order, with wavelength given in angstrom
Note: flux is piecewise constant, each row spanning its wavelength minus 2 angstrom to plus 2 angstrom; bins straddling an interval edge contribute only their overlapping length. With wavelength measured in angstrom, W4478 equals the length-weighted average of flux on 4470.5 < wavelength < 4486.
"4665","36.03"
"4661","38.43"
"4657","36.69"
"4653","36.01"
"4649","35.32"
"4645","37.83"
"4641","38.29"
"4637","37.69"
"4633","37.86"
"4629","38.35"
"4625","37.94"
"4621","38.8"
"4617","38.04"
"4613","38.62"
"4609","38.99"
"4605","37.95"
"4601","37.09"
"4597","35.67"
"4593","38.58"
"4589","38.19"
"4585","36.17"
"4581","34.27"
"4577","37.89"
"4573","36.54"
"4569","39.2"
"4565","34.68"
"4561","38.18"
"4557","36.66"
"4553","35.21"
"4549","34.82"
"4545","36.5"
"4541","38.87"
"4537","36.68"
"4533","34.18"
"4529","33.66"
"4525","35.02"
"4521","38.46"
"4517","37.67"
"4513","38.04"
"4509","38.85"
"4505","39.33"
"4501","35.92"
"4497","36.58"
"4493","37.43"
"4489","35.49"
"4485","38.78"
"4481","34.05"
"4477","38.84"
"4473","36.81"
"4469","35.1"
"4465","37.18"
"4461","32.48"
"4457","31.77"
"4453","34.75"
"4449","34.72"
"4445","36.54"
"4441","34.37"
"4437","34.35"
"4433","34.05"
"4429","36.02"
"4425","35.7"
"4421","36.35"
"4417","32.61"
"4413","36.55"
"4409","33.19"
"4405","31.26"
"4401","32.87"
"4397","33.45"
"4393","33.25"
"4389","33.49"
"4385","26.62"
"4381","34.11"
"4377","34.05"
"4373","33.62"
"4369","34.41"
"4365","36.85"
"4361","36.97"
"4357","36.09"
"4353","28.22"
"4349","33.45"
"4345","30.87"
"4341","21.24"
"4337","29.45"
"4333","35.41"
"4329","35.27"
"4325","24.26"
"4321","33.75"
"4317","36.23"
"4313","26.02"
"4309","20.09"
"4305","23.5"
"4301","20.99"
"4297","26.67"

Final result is 36.9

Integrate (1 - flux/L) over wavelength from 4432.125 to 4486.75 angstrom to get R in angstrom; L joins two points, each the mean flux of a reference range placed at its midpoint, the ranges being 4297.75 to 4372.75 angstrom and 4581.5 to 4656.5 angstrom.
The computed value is -3.0 angstrom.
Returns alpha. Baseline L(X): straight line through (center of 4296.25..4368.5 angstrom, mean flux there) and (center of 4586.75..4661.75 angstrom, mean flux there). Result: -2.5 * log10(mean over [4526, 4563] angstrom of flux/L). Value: -0.02 mag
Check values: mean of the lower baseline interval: 29.9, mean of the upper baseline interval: 37.7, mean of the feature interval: 36.1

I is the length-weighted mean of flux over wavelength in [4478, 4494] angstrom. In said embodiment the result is 36.5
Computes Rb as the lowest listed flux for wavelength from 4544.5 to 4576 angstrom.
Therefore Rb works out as 34.68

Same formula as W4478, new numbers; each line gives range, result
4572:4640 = 37.6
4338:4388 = 32.2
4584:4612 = 37.6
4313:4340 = 31.5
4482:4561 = 36.7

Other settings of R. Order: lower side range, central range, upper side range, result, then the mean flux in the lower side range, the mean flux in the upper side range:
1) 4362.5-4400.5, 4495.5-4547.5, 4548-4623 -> -1.34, 33.3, 37.2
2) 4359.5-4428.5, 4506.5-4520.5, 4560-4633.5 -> -0.87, 33.9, 37.5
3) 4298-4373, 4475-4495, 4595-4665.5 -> -1.75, 30.2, 37.6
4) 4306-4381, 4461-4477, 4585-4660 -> -0.92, 31.4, 37.6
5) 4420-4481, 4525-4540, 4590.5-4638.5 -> 0.60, 35.2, 38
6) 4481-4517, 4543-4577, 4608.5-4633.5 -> 1.18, 37.4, 38.4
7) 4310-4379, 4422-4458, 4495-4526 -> 0.35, 32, 37.6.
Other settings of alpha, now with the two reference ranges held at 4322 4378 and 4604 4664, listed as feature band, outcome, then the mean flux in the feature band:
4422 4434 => -0.055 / 35.4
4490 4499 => -0.056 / 36.8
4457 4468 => 0.002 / 34.3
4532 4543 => -0.028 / 36.8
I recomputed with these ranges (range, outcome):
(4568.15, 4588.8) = 36.8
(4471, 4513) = 37.2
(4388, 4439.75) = 34.1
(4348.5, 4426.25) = 33.6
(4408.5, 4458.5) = 34.8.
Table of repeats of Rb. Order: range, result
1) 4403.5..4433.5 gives 31.26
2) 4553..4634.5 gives 34.27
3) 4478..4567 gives 33.66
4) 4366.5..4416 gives 26.62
